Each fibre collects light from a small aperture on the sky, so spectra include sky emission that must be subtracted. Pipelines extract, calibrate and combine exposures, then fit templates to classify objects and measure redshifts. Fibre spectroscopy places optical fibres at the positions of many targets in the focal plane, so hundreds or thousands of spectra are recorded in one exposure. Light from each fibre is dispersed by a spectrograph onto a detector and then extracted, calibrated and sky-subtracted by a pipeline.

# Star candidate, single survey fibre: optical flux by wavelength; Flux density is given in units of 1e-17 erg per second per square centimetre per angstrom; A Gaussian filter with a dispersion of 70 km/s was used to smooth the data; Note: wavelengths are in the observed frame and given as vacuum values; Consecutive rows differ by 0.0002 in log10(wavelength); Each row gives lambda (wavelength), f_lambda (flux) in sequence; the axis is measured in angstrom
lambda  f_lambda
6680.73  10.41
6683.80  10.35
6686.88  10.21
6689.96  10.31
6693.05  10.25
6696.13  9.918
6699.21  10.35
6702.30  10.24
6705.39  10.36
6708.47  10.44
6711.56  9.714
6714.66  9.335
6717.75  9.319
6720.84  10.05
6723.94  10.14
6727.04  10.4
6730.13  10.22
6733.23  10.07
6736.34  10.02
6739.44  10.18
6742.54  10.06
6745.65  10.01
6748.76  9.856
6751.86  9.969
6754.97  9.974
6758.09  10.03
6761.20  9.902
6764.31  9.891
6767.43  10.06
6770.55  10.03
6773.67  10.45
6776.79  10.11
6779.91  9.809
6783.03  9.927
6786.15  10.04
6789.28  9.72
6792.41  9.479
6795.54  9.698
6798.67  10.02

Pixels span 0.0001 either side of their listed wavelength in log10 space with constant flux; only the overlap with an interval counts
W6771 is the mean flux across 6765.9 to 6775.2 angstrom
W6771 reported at 10.2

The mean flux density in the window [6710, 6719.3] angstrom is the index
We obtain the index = 9.46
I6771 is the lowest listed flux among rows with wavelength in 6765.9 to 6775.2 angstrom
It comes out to 10.03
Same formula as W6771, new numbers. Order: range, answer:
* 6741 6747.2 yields 10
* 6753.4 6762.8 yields 9.97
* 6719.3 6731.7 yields 10.2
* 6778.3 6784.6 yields 9.88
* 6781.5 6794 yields 9.79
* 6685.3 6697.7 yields 10.2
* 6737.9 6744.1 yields 10.1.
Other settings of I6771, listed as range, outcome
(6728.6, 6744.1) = 10.02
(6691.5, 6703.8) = 9.918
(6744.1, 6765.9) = 9.856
